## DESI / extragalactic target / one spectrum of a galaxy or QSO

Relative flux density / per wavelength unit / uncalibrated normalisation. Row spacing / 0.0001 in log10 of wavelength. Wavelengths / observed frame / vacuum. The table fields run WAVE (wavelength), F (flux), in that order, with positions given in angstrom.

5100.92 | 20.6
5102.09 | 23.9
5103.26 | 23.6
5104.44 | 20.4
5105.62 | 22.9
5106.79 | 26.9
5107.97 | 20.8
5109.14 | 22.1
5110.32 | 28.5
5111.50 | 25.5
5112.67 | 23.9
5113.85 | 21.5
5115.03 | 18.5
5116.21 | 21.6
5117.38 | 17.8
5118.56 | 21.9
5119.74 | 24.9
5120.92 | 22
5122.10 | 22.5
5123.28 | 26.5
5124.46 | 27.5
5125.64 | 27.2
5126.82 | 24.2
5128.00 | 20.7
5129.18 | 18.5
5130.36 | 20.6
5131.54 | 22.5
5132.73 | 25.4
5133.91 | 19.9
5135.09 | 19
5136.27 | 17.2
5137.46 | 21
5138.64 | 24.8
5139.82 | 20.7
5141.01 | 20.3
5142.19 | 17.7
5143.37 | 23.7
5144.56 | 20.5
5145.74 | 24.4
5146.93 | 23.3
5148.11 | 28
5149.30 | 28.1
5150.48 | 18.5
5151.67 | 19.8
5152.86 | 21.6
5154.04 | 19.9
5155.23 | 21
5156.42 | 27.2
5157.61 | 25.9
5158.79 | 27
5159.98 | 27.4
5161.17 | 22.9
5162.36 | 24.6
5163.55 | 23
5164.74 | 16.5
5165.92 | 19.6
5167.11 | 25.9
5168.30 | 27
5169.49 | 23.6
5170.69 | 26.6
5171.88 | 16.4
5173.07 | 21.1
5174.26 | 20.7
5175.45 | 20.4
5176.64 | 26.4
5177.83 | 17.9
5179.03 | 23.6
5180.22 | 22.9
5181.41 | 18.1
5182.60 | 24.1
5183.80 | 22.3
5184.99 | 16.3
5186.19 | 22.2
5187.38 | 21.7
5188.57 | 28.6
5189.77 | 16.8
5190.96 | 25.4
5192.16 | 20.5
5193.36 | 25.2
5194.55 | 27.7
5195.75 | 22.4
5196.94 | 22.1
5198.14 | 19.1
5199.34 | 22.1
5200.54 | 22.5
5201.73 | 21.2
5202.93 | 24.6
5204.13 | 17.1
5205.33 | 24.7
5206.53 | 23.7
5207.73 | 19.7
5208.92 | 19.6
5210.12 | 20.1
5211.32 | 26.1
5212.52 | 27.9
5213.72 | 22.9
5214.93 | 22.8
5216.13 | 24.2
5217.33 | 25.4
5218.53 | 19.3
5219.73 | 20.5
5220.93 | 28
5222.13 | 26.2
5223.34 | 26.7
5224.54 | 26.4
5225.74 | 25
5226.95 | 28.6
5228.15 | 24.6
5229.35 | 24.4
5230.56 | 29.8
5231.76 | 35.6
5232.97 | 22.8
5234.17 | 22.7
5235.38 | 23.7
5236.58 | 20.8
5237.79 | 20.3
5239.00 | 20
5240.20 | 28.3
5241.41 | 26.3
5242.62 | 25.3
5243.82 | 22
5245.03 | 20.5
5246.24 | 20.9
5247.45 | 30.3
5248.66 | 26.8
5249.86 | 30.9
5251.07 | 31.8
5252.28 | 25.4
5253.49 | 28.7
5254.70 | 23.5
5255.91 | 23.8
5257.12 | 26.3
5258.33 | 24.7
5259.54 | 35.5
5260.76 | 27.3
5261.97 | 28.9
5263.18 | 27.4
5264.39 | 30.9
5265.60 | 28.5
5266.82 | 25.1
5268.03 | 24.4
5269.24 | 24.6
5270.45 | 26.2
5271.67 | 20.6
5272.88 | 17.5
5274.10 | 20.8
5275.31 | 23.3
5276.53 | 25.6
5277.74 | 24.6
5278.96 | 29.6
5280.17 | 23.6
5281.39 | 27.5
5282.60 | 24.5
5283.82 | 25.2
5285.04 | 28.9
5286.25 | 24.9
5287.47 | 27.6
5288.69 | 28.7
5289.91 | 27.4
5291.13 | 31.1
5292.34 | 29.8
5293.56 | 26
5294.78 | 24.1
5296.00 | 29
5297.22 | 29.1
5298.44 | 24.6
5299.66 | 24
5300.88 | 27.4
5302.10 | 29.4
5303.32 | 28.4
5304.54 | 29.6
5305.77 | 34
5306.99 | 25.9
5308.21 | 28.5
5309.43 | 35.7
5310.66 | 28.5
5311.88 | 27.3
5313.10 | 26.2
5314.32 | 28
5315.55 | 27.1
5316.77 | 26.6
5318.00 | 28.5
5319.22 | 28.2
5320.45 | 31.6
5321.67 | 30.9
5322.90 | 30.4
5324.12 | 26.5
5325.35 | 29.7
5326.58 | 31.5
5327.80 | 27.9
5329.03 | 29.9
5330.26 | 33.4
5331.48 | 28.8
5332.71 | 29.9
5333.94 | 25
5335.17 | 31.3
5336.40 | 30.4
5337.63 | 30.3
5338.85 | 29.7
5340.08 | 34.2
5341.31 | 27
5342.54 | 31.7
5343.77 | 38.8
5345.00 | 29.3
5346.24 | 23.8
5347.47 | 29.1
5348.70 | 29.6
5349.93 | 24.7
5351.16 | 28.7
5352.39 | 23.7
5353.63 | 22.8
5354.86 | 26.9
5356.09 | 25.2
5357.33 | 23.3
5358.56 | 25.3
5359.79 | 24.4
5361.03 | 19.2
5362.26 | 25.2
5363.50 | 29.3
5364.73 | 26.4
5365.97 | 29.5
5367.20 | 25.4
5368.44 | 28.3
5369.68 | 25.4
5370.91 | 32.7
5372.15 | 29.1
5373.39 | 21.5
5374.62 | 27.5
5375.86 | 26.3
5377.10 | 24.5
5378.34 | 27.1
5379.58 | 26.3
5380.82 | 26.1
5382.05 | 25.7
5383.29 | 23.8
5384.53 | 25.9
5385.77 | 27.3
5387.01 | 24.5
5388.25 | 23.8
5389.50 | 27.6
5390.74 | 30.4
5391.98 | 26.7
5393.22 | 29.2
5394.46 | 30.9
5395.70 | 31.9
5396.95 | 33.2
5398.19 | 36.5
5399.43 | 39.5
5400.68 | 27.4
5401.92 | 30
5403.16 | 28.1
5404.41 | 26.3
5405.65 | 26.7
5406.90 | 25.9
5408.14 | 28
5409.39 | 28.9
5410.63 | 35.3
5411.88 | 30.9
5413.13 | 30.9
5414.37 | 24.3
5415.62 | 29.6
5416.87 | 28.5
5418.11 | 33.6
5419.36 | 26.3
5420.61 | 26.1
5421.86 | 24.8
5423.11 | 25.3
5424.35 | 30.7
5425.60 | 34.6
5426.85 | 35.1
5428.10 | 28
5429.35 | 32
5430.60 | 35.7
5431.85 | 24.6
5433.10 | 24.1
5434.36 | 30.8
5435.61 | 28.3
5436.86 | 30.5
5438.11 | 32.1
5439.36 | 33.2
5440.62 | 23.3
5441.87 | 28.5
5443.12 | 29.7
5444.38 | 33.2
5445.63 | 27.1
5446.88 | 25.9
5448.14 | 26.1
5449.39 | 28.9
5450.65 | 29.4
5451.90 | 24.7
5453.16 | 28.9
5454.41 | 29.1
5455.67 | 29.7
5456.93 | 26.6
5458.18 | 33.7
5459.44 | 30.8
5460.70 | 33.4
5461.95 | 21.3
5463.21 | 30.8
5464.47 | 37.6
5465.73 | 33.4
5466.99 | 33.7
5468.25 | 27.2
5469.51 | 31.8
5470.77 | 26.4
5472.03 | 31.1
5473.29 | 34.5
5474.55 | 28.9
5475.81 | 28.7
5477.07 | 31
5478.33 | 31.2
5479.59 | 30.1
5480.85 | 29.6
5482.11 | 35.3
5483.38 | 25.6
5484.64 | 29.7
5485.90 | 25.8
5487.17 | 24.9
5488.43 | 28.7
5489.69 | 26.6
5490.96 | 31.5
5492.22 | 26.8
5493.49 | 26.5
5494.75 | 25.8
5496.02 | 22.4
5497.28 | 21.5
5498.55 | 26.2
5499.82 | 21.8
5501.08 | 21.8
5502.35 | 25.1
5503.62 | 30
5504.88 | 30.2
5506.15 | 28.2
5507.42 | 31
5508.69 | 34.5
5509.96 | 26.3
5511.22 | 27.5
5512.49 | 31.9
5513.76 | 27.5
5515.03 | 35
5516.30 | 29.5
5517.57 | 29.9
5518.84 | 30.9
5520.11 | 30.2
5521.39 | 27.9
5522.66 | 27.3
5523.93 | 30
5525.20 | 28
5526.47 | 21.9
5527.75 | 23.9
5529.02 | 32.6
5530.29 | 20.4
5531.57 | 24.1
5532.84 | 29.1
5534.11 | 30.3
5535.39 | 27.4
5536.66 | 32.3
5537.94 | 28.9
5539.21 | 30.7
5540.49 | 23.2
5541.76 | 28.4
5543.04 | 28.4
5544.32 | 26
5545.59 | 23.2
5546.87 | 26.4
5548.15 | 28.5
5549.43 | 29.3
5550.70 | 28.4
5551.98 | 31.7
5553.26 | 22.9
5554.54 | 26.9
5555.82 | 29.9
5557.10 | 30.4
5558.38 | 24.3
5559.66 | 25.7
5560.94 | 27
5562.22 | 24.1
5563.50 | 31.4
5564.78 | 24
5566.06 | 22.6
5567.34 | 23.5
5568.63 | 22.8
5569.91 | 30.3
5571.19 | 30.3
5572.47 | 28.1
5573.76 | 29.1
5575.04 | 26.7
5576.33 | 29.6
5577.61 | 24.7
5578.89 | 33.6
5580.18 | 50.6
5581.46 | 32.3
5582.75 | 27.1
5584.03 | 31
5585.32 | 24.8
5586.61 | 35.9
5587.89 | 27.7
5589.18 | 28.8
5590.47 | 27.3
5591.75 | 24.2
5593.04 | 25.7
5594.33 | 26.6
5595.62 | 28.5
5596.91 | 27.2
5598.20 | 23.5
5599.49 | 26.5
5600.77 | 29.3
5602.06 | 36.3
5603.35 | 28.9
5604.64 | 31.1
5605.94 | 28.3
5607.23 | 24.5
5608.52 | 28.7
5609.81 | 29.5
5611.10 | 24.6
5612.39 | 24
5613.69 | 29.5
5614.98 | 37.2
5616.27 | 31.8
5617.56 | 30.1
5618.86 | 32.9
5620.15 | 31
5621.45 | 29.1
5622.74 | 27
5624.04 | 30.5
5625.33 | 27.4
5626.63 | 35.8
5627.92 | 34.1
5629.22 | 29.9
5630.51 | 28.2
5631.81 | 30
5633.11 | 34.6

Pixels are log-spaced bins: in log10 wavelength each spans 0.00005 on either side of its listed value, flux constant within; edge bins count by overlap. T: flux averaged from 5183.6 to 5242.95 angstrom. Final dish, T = 23.6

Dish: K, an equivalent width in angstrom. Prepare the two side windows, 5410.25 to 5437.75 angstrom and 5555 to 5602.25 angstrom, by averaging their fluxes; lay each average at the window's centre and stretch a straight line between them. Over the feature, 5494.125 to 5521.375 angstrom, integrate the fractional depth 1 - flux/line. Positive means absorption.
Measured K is 0.9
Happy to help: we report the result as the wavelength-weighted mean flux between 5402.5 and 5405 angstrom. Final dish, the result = 27.2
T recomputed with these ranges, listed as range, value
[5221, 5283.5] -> 25.7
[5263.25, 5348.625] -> 28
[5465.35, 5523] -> 28.7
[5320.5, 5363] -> 28.2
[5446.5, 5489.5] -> 29.5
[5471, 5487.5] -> 29.7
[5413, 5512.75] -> 28.9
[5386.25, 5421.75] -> 29.2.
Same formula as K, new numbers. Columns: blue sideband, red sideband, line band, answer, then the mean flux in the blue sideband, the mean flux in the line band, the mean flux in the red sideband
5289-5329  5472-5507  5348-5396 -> 3.1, 28.6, 26.4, 27.8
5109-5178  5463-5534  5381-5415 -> -2.5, 22.6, 28.8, 28.6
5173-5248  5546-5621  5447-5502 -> -3.1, 23.3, 28.5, 28.6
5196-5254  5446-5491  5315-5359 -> -3.3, 24.3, 28.7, 29.5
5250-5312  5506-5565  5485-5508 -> 1.2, 27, 26.4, 28.1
